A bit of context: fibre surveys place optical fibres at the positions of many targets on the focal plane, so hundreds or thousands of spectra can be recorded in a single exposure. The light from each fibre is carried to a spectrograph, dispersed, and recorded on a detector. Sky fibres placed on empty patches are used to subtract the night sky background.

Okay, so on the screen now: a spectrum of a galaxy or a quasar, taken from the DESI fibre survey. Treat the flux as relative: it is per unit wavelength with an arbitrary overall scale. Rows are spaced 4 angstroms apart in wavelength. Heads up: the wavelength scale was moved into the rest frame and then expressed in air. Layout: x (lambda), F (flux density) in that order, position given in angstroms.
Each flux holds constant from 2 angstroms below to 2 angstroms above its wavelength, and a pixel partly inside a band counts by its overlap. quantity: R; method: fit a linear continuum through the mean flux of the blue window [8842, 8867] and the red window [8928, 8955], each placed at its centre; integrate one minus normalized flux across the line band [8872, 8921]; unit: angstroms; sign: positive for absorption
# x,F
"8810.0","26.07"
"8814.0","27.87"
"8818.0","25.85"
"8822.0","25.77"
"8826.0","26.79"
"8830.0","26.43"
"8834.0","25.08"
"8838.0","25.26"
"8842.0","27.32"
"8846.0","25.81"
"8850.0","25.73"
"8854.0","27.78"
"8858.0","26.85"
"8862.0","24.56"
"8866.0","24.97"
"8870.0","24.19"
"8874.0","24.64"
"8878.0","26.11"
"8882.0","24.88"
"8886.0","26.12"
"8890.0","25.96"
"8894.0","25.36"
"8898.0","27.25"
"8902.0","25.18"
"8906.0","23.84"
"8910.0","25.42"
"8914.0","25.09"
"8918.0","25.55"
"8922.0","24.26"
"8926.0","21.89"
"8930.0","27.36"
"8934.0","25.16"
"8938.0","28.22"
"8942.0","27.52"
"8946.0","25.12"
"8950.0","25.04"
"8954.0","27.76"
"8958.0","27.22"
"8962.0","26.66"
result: 1.7 angstroms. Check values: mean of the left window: 26.1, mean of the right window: 26.6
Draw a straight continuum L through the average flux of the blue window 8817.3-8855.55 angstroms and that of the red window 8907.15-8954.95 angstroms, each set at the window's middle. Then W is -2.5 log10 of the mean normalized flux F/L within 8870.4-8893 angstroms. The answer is 0.02 mag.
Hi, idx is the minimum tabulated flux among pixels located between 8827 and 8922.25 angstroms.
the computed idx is 23.84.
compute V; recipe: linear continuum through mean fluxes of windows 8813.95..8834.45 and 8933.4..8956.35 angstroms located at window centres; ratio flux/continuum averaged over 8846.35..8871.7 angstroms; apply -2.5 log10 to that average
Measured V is 0.03 mag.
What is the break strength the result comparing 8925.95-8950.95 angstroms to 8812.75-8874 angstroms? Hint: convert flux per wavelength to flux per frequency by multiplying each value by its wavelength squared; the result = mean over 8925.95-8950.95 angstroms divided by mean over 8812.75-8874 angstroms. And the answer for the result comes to 1.0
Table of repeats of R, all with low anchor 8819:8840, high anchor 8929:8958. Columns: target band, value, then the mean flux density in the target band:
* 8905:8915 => 0.6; 24.8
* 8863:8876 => 0.8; 24.6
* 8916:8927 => 1.0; 24.1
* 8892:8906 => 0.4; 25.6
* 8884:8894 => 0.1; 25.9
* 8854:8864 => 0.0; 26.1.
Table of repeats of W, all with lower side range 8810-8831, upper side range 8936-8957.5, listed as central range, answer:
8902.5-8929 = 0.09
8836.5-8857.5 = 0.00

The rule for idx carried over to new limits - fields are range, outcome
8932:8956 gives 25.04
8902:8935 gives 21.89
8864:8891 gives 24.19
